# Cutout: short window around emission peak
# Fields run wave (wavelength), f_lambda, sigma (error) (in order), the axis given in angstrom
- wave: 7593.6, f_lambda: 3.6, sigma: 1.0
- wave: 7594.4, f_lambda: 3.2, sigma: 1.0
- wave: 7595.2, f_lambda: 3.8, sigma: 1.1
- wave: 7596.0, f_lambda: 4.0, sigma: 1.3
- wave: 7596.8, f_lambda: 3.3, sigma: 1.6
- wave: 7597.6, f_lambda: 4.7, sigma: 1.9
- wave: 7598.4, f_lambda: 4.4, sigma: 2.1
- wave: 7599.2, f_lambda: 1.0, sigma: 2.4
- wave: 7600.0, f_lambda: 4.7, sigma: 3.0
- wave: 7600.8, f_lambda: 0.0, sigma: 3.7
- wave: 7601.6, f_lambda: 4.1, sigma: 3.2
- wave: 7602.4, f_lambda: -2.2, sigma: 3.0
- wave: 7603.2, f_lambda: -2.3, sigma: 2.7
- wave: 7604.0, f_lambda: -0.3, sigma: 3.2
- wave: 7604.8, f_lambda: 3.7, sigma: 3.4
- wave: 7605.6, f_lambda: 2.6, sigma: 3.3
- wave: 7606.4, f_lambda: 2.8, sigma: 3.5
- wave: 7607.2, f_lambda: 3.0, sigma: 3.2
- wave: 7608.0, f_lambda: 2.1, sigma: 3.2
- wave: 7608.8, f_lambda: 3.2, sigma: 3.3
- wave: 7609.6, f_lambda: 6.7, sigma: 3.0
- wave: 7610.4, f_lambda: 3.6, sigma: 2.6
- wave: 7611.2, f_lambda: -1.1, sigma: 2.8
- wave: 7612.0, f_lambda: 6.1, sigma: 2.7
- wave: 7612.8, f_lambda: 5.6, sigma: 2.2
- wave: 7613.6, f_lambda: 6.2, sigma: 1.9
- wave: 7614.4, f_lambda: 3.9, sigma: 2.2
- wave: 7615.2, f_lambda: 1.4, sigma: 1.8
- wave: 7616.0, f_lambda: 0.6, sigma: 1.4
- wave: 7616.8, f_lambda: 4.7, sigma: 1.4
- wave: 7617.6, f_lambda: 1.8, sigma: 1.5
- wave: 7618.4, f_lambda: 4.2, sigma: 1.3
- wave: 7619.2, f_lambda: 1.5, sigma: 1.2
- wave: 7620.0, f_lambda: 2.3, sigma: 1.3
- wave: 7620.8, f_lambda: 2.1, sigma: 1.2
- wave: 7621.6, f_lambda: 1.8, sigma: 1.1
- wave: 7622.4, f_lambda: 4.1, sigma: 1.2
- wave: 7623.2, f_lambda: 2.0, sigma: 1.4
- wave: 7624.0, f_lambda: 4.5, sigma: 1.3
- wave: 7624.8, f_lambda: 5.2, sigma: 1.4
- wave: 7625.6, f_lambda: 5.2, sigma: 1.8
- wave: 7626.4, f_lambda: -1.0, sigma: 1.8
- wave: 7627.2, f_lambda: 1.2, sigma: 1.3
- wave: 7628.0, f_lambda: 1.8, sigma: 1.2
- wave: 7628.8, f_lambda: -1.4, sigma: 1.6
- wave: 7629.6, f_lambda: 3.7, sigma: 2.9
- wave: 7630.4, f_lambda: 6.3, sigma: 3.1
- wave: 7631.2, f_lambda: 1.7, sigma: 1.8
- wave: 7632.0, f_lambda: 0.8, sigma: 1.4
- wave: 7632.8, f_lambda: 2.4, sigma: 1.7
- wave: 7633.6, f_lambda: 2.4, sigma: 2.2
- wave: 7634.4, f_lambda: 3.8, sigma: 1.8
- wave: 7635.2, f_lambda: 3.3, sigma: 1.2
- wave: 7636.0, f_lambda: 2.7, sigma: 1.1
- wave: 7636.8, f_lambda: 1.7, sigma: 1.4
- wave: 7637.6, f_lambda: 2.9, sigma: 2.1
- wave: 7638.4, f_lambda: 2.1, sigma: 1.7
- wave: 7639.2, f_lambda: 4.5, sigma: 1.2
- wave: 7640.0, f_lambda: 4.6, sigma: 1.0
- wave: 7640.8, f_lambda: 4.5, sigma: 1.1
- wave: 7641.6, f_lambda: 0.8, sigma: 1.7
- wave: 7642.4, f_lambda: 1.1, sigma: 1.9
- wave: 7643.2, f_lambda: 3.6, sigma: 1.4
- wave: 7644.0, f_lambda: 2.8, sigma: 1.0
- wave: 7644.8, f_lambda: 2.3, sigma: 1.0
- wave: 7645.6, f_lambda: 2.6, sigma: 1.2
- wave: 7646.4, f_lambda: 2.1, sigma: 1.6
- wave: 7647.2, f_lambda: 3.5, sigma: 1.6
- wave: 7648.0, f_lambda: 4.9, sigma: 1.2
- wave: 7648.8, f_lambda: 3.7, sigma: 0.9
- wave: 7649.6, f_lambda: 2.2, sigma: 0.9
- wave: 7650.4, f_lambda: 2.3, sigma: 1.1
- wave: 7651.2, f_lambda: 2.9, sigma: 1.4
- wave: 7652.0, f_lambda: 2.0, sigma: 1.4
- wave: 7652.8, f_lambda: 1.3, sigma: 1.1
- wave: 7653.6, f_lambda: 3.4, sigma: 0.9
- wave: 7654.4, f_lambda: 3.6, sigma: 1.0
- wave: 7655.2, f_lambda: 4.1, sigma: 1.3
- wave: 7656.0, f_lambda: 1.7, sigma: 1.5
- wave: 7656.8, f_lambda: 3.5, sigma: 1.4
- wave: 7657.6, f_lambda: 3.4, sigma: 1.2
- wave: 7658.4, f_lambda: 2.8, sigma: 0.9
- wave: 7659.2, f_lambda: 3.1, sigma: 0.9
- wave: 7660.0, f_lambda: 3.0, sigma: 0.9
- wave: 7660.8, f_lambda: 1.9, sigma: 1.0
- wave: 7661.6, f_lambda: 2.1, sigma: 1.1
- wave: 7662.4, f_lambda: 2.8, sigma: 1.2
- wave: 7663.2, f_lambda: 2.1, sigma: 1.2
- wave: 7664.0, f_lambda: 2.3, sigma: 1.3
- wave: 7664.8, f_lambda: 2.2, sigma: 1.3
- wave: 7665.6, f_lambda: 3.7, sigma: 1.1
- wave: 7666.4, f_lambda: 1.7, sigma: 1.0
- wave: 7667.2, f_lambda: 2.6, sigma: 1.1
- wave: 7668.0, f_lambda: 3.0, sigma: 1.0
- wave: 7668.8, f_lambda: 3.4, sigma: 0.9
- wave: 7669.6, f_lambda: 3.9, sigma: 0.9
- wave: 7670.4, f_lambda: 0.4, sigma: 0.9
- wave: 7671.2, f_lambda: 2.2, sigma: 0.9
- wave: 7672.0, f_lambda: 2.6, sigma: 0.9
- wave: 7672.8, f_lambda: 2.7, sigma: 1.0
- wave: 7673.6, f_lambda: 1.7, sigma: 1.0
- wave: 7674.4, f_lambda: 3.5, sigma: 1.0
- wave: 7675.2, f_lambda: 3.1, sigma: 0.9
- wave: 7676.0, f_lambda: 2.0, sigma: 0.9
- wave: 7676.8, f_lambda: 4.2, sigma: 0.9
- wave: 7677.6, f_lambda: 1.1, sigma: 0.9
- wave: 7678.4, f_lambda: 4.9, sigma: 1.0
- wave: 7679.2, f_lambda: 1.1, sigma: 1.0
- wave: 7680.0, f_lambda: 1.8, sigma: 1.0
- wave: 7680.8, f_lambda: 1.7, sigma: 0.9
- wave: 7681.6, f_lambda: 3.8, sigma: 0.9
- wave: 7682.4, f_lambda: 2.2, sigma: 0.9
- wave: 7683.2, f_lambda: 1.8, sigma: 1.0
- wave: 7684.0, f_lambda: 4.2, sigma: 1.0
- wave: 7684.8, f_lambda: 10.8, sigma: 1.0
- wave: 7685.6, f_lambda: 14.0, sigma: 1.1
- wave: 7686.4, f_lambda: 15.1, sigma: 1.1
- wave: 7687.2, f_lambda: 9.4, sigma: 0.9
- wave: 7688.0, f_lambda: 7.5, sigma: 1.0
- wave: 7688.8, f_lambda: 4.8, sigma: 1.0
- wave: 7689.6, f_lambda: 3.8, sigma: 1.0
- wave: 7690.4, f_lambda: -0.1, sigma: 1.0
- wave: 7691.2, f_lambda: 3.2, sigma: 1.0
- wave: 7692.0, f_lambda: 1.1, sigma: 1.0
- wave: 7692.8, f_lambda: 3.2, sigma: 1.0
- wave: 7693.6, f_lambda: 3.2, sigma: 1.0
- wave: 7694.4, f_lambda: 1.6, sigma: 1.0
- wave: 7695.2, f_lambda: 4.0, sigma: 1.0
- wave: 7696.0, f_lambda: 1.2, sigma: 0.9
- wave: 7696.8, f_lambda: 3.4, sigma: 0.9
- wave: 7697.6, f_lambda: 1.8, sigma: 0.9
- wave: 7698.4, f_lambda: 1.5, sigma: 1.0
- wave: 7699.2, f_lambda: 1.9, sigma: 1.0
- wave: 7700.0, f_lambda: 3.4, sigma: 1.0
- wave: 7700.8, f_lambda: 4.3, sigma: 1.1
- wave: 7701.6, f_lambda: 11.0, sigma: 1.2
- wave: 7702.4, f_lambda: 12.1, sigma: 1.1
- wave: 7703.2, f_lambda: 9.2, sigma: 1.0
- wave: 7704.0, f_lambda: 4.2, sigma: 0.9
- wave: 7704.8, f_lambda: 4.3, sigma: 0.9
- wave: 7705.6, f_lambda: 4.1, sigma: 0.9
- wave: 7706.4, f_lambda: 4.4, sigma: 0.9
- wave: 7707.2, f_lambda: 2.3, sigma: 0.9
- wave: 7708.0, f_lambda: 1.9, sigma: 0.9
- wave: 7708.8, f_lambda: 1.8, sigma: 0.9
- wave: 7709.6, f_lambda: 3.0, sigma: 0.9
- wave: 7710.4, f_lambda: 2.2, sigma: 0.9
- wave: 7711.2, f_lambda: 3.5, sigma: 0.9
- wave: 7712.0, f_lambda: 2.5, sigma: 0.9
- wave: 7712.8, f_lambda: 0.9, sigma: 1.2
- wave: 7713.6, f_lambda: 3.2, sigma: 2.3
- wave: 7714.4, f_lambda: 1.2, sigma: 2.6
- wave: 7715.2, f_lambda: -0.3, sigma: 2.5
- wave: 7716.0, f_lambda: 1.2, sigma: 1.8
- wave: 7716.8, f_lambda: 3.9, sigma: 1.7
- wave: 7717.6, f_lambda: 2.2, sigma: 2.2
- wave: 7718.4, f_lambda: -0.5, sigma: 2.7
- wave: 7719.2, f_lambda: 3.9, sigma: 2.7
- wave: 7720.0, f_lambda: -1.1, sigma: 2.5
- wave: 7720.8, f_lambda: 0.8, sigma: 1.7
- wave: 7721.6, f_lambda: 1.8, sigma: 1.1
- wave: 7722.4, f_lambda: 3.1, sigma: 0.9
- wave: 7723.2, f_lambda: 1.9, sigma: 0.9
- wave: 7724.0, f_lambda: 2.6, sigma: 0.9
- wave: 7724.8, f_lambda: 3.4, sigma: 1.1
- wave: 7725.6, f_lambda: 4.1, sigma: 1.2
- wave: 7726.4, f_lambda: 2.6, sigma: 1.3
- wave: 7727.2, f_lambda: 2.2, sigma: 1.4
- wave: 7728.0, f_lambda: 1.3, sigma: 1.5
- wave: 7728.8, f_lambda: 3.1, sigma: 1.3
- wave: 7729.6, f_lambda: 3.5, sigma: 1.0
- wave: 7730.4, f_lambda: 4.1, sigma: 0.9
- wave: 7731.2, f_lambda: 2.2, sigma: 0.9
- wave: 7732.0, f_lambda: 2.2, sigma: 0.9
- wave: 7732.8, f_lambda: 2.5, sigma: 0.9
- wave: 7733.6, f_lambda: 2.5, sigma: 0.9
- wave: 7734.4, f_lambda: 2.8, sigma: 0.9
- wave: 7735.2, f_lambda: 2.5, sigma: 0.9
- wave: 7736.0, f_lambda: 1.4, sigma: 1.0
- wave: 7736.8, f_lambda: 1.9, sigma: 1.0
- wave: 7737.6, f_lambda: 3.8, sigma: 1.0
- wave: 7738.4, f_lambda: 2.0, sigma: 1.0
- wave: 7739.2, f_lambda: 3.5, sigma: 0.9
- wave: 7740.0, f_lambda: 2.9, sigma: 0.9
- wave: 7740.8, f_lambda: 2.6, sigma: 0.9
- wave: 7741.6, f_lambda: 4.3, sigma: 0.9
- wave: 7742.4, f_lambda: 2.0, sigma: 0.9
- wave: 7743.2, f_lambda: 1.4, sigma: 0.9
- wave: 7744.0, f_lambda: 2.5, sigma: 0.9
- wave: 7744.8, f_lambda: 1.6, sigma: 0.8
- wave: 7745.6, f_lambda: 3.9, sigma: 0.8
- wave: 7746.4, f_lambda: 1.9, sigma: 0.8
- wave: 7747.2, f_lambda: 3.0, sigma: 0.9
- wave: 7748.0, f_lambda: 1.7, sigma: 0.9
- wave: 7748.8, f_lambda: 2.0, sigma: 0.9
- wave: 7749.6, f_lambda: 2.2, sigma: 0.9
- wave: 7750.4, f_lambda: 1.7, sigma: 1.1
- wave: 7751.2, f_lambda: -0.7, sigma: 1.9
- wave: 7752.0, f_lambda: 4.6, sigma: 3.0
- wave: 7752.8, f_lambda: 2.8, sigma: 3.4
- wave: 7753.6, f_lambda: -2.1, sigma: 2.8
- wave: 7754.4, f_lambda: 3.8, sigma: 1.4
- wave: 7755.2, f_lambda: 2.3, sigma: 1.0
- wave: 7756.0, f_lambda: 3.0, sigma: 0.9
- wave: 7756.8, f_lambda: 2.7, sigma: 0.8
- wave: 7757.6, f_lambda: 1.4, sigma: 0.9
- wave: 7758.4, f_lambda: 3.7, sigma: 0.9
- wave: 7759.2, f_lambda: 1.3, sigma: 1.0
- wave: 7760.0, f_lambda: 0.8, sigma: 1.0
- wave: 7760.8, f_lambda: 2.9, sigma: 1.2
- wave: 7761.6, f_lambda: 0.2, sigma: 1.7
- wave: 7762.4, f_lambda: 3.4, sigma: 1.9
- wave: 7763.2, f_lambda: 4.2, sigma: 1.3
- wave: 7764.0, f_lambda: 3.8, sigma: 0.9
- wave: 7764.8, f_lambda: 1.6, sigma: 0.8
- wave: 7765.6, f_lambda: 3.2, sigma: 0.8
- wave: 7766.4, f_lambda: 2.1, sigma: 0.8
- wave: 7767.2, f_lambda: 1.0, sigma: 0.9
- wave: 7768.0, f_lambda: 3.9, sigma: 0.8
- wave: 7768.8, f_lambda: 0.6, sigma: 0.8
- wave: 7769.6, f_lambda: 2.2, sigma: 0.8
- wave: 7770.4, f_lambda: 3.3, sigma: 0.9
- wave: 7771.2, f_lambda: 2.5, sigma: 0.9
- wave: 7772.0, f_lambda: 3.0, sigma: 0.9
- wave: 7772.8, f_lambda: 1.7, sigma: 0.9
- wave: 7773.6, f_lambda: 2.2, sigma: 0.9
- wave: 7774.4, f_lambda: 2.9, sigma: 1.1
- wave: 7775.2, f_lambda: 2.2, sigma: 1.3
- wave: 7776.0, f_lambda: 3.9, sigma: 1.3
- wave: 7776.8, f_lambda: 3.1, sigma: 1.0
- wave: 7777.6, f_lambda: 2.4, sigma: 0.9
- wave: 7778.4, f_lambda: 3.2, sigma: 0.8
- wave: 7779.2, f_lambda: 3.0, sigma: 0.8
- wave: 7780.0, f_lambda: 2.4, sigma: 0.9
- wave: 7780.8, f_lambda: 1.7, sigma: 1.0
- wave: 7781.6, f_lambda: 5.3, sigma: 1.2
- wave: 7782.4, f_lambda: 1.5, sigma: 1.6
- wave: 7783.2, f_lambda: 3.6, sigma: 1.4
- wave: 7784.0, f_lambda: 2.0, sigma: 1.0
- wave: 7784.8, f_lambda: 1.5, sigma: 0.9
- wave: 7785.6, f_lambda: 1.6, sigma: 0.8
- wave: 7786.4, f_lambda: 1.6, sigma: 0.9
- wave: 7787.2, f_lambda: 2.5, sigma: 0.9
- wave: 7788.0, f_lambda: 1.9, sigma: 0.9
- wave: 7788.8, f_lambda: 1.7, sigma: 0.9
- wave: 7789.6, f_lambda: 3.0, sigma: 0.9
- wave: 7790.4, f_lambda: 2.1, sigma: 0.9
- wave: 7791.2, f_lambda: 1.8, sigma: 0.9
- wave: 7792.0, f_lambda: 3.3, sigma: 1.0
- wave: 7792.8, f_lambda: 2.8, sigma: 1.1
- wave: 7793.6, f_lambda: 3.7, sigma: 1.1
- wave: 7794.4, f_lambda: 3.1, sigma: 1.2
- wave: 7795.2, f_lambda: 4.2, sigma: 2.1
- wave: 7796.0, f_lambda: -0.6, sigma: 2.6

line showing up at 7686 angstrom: [S II]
